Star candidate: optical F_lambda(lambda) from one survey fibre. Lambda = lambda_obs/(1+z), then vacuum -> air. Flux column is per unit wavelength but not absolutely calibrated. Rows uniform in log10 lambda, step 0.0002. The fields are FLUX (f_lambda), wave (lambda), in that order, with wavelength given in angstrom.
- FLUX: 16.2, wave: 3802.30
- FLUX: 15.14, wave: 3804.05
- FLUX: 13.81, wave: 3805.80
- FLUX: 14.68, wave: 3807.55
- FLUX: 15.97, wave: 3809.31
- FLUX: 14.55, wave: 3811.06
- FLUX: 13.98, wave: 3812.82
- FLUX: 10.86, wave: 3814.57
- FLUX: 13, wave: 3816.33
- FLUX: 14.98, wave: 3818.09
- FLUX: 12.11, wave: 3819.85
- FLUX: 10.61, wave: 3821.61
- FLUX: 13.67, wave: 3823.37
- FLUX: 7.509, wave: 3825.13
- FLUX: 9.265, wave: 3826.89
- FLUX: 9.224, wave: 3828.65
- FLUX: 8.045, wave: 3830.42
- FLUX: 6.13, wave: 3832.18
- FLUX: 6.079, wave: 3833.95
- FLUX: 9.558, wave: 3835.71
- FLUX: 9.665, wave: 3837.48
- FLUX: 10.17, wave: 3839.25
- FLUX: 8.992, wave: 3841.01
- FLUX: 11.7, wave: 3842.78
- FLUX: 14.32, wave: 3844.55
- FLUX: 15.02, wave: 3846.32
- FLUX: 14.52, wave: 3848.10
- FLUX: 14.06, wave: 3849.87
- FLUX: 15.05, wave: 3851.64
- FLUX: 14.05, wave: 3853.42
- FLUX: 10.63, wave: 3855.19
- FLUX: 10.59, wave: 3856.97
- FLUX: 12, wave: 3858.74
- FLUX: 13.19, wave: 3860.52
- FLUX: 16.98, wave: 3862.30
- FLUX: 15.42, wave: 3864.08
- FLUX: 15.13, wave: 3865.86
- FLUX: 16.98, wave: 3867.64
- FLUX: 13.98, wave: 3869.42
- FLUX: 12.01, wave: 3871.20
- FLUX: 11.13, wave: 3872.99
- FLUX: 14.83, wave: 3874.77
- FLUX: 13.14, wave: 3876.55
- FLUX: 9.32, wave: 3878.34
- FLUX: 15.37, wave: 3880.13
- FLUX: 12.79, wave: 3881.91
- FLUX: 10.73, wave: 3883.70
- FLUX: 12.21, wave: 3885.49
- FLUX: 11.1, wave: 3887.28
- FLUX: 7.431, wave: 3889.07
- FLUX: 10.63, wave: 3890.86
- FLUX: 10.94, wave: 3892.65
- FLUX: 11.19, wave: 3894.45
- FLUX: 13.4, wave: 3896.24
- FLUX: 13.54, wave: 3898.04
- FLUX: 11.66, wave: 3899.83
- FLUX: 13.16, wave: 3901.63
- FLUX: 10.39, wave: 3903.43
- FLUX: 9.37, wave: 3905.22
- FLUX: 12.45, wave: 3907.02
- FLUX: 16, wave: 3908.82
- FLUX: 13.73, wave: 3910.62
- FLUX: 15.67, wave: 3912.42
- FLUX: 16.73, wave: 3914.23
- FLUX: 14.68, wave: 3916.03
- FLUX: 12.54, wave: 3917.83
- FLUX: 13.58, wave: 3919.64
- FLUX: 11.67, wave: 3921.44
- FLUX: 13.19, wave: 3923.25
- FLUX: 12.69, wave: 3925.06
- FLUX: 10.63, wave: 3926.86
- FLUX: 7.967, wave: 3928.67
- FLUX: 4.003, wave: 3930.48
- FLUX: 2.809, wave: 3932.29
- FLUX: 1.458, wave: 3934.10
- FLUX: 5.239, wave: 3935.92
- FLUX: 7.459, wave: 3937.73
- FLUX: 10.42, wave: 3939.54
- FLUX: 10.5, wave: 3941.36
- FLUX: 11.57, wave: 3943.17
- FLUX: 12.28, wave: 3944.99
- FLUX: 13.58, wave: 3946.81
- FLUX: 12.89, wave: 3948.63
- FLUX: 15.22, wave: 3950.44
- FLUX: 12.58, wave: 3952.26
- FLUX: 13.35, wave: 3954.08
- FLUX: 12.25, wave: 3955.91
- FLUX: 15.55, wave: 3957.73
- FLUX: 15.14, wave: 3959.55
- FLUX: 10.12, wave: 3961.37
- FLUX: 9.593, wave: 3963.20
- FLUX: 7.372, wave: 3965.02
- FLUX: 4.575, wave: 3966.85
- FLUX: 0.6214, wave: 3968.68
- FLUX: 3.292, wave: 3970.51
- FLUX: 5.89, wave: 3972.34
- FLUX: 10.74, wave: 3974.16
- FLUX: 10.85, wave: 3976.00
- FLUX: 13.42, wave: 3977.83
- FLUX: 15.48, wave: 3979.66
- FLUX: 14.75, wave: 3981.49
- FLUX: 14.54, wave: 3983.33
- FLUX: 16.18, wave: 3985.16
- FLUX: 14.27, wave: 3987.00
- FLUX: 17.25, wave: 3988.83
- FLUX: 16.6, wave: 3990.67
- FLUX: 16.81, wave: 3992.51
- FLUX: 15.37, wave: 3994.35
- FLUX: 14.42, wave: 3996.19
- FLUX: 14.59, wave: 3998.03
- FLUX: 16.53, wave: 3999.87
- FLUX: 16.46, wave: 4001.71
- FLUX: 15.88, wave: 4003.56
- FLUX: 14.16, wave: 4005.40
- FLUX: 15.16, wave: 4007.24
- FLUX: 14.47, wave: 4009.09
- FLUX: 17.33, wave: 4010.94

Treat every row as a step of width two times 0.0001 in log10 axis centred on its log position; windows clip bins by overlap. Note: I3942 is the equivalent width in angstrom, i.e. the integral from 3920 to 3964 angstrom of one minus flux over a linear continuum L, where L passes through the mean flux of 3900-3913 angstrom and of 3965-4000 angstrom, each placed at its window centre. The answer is 6.9 angstrom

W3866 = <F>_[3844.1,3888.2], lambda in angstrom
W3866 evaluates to 13.4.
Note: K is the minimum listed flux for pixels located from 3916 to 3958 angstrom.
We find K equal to 1.458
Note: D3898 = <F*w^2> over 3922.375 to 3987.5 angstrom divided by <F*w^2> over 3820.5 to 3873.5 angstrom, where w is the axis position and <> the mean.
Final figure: 0.92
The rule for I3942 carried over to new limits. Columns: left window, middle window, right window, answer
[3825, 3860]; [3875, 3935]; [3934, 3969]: -4.35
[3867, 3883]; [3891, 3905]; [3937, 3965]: 1.11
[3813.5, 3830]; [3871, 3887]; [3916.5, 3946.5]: -3.27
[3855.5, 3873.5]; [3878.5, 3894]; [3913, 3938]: 1.27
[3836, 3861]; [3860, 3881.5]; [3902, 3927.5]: -2.29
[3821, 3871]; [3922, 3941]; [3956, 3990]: 6.11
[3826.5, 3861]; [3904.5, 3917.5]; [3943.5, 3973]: -4.20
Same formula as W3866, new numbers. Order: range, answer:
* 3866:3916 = 12.7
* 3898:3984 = 10.9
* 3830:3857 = 11.2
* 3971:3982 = 11.4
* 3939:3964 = 12.5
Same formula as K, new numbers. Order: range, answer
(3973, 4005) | 10.74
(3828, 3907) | 6.079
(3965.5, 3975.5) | 0.6214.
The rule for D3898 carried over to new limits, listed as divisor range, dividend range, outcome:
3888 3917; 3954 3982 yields 0.82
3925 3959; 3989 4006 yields 1.60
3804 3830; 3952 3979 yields 0.84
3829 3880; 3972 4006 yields 1.27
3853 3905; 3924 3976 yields 0.77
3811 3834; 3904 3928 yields 1.29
